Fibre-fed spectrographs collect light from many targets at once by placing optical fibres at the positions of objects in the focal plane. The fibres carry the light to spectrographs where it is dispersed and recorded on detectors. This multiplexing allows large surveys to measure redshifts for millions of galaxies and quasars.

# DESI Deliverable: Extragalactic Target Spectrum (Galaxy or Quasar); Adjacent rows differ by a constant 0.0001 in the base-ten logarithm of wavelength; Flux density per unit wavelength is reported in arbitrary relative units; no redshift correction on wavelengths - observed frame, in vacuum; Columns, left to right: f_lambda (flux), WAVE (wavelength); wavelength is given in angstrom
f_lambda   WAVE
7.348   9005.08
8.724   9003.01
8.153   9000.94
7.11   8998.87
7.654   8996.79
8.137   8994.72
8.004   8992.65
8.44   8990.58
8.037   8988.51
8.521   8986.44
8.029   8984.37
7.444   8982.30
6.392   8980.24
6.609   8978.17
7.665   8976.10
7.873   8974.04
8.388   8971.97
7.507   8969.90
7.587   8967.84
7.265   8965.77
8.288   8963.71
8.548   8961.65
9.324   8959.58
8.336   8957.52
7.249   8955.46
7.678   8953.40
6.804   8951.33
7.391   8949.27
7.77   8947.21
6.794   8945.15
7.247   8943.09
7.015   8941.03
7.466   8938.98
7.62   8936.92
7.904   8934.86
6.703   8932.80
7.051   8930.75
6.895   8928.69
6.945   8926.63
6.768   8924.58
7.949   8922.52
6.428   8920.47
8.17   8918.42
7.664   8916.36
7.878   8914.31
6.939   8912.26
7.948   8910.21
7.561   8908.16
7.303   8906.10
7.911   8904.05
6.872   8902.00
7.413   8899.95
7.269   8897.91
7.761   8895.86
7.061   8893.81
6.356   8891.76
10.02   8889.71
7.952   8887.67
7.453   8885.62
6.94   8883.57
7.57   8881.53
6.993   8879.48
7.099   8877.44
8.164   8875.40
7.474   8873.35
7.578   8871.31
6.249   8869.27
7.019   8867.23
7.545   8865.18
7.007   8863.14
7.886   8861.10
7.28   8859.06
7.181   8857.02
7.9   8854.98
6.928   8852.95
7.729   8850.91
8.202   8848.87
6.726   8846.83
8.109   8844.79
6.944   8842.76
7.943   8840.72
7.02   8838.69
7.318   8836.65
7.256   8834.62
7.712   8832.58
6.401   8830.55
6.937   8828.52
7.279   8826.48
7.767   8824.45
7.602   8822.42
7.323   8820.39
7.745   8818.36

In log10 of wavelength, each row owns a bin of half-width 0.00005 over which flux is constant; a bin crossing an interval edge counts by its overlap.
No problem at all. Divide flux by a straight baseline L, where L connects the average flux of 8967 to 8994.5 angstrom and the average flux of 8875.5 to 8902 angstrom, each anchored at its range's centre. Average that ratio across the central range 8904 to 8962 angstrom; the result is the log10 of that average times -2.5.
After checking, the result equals 0.02 mag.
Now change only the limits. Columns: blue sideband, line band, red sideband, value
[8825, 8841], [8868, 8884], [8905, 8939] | 0.00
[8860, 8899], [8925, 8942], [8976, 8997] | 0.06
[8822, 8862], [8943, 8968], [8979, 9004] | 0.00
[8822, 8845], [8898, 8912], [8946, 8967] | 0.03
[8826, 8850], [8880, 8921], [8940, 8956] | -0.04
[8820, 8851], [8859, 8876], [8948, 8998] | 0.02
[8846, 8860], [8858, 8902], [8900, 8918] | 0.01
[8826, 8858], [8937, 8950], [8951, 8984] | 0.05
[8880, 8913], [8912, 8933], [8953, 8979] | 0.06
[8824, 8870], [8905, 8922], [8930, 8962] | -0.01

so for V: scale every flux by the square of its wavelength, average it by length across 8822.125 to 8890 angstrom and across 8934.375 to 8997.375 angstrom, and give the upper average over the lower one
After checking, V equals 1.07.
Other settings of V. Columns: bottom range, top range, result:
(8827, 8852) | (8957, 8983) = 1.09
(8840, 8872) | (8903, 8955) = 1.01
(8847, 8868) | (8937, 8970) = 1.05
